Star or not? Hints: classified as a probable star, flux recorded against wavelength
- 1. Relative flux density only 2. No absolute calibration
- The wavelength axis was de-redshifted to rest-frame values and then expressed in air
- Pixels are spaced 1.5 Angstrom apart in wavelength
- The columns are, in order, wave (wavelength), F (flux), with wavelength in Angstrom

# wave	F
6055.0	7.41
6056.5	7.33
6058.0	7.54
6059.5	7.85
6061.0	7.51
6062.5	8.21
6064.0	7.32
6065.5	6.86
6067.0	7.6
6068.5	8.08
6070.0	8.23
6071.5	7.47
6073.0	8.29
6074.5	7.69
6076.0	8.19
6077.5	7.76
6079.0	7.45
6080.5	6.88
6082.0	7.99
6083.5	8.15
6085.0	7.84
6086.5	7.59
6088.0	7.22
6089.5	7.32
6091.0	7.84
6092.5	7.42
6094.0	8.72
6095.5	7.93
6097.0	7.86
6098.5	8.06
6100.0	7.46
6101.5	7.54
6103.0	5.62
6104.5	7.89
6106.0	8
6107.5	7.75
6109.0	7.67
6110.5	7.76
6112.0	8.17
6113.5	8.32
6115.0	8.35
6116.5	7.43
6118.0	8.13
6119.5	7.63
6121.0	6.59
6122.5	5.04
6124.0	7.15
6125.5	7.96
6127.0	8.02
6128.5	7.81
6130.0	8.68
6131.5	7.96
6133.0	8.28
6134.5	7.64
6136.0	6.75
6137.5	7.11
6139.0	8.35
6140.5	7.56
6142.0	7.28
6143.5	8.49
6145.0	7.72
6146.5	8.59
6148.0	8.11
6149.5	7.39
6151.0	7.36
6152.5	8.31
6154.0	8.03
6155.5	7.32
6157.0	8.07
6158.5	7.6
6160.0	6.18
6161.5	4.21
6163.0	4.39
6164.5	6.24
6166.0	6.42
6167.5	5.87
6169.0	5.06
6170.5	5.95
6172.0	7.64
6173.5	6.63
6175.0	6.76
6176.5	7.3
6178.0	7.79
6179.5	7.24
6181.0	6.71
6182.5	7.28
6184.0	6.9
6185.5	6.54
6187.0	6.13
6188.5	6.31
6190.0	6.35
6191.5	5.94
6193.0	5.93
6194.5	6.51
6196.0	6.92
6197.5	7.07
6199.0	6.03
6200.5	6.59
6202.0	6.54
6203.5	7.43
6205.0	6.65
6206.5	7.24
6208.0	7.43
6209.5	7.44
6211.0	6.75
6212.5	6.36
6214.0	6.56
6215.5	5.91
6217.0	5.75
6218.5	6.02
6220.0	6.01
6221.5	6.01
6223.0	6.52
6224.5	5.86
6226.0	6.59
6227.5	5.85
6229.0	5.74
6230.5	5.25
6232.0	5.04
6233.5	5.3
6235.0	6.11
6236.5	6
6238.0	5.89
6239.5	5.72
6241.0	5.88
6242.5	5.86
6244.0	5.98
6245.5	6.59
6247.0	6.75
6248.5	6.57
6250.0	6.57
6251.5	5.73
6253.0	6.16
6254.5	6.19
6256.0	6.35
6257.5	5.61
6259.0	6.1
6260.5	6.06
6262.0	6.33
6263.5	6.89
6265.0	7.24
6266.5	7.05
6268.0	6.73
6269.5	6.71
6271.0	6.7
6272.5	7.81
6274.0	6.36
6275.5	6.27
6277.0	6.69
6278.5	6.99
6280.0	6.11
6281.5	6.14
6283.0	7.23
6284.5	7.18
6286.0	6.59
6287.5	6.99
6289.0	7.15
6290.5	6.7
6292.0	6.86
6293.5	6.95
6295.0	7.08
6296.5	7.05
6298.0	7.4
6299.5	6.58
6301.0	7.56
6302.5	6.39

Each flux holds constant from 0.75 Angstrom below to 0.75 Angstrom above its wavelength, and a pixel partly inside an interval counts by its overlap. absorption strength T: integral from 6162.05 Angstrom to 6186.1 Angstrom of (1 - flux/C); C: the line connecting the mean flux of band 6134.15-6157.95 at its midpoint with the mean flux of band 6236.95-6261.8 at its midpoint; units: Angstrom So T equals 2.6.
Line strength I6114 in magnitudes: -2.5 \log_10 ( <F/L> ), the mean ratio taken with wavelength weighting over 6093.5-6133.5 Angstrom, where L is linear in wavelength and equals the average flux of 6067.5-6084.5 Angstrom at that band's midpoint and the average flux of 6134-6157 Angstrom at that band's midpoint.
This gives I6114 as 0.01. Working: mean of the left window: 7.83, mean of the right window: 7.75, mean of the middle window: 7.69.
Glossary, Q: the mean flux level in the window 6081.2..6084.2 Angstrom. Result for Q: 8.05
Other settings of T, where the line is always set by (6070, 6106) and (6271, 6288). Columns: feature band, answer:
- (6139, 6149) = -0.8 Angstrom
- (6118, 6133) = 0.0 Angstrom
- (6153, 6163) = 0.8 Angstrom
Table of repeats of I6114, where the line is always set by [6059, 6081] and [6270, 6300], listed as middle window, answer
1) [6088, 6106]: 0.00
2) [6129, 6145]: -0.05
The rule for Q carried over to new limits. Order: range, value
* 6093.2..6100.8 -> 8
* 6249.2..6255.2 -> 6.17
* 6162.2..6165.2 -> 5.28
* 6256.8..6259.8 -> 5.86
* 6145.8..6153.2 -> 7.95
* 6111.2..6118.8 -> 8.07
